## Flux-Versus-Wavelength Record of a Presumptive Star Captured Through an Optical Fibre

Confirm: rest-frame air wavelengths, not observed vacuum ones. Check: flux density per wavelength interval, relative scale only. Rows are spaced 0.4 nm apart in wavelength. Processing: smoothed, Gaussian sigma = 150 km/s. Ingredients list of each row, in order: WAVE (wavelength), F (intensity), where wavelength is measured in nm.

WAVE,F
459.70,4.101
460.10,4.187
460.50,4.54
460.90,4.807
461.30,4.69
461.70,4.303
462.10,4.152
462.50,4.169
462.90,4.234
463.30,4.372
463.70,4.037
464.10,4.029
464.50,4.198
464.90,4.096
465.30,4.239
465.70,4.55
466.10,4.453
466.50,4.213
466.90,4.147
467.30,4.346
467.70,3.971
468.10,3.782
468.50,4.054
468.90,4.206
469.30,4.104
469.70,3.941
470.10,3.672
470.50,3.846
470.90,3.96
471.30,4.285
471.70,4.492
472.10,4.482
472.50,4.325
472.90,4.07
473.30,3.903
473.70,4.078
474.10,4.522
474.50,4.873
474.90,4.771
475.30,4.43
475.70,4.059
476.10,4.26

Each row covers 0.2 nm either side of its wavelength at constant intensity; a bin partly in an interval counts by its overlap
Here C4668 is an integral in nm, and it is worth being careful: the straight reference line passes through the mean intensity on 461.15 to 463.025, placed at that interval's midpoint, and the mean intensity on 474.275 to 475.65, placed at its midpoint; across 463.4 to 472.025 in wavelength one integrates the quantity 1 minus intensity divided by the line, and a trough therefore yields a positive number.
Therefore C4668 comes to 0.60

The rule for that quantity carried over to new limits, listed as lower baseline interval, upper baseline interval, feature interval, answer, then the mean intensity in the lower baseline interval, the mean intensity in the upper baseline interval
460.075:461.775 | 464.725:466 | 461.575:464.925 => 0.19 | 4.55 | 4.31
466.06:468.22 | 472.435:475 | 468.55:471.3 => 0.16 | 4.14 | 4.35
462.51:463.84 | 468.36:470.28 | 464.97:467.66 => -0.12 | 4.22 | 4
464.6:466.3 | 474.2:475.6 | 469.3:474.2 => 0.44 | 4.33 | 4.63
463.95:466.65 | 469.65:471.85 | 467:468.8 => 0.04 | 4.26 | 4.03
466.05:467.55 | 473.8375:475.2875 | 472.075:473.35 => 0.10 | 4.26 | 4.66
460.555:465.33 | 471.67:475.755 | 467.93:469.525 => 0.11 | 4.29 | 4.37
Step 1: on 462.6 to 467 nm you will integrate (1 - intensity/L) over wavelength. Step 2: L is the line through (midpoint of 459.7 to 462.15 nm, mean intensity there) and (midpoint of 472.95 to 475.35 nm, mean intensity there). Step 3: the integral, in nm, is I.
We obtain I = 0.19 nm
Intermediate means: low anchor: 4.44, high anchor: 4.41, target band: 4.23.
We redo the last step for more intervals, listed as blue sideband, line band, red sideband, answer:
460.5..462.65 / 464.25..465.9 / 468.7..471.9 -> 0.010 nm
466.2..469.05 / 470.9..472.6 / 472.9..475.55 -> -0.023 nm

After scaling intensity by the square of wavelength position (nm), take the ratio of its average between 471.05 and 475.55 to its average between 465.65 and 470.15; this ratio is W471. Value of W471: 1.1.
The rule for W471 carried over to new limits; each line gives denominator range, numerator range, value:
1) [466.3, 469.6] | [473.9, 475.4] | 1.17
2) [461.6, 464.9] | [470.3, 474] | 1.04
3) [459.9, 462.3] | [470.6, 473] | 1.00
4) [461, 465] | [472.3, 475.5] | 1.08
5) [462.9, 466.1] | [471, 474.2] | 1.04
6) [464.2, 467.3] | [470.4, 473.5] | 1.01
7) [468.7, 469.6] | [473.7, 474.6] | 1.12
